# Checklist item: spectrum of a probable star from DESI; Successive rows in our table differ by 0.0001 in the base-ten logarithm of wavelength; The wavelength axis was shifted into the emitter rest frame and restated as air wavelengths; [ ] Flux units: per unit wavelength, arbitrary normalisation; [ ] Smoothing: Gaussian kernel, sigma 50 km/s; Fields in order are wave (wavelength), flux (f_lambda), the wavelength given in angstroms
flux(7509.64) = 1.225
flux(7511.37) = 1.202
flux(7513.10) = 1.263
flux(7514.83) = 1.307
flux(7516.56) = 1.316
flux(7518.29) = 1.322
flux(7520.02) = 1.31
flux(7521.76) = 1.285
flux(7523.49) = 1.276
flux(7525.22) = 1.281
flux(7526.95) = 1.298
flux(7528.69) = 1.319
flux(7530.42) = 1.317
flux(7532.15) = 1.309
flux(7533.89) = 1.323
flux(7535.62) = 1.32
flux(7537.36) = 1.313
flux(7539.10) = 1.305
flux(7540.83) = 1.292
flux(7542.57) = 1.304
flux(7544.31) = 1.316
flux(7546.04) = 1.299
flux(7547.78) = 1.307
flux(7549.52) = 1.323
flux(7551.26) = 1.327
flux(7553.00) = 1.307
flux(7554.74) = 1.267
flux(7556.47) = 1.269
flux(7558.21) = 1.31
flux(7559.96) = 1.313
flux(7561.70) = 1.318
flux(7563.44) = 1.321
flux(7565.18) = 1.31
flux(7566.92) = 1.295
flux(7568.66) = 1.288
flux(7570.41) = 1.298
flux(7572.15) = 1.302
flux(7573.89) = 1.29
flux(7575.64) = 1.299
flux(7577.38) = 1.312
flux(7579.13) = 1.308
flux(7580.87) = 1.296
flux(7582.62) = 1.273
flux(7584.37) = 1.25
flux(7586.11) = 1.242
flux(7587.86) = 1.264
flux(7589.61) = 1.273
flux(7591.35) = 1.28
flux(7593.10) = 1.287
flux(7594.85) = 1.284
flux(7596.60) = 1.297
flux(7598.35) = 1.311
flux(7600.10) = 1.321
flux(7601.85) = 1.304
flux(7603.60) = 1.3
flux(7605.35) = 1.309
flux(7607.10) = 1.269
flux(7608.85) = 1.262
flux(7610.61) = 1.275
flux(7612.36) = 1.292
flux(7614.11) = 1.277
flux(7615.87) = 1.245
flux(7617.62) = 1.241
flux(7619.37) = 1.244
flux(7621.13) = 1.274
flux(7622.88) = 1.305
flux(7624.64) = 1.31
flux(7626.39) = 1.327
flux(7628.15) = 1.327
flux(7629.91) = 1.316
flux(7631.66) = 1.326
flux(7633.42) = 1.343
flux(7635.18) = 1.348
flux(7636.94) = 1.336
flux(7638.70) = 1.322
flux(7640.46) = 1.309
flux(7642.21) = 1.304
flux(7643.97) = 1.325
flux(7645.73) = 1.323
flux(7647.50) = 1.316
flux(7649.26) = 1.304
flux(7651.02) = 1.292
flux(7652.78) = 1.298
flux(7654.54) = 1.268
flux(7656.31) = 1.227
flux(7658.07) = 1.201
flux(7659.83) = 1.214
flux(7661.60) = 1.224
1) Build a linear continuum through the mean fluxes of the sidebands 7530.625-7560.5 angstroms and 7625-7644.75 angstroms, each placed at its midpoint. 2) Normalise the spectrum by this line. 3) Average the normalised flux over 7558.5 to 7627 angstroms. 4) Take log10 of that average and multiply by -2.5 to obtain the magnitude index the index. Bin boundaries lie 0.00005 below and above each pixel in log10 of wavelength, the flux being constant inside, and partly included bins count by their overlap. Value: 0.02 mag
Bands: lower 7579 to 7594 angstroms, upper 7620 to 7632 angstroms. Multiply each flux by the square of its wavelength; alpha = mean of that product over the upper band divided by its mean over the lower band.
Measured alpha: 1.04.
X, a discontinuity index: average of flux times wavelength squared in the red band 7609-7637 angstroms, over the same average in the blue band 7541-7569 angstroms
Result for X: 1.0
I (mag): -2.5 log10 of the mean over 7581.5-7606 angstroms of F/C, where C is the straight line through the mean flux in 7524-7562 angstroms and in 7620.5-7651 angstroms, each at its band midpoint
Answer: 0.023 mag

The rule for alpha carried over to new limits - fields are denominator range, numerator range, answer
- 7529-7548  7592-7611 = 1.00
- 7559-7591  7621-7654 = 1.04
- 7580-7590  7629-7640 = 1.07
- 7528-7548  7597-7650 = 1.02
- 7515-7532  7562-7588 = 1.00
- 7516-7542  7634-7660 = 1.02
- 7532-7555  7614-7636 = 1.01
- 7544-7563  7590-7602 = 1.00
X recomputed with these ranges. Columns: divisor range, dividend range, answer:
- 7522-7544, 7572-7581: 1.01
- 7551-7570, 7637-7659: 1.02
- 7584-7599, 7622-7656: 1.04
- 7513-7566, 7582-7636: 1.01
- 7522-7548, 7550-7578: 1.01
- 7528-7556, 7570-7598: 0.99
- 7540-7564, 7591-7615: 1.00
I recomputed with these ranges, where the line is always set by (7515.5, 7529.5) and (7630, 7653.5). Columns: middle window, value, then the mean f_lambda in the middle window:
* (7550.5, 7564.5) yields 0.00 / 1.3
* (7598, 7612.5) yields 0.02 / 1.29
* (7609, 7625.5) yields 0.04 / 1.27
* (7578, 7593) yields 0.03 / 1.27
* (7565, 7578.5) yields 0.01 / 1.3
